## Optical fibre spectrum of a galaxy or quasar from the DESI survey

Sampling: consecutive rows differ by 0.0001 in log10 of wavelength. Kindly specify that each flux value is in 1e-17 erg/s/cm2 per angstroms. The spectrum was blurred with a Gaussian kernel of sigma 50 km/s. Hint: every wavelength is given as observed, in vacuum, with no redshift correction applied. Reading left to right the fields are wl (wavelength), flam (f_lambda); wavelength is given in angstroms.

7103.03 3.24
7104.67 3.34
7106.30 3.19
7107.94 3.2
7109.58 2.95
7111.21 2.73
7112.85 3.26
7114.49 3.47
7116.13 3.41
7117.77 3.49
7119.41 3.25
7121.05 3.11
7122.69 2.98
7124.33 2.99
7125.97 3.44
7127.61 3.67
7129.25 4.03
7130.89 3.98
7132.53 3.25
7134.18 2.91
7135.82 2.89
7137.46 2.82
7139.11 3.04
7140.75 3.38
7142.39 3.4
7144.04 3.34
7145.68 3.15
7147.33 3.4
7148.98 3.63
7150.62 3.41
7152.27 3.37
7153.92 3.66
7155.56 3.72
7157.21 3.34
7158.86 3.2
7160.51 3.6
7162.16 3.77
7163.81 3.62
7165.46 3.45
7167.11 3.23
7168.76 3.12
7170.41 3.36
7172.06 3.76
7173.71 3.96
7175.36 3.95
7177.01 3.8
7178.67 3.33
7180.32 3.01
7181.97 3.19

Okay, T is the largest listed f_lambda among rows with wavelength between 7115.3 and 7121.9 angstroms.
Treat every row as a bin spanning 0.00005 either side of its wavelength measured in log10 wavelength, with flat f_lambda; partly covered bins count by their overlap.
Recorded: 3.49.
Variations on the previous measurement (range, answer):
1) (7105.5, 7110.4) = 3.2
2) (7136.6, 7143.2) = 3.4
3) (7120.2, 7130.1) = 4.03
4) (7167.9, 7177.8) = 3.96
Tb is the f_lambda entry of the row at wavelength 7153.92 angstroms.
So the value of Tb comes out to 3.66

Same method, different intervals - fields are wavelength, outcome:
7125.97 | 3.44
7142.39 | 3.4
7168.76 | 3.12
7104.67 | 3.34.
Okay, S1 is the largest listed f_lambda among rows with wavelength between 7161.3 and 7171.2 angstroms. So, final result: 3.77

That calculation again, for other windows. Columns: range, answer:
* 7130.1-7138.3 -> 3.98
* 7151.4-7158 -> 3.72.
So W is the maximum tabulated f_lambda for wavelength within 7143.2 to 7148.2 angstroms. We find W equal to 3.4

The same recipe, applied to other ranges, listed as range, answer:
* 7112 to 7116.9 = 3.47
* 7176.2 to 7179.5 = 3.8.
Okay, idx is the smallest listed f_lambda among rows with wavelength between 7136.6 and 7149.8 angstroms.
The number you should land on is 2.82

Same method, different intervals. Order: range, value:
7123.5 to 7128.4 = 2.99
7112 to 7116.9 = 3.26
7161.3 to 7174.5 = 3.12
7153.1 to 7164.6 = 3.2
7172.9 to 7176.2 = 3.95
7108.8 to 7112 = 2.73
